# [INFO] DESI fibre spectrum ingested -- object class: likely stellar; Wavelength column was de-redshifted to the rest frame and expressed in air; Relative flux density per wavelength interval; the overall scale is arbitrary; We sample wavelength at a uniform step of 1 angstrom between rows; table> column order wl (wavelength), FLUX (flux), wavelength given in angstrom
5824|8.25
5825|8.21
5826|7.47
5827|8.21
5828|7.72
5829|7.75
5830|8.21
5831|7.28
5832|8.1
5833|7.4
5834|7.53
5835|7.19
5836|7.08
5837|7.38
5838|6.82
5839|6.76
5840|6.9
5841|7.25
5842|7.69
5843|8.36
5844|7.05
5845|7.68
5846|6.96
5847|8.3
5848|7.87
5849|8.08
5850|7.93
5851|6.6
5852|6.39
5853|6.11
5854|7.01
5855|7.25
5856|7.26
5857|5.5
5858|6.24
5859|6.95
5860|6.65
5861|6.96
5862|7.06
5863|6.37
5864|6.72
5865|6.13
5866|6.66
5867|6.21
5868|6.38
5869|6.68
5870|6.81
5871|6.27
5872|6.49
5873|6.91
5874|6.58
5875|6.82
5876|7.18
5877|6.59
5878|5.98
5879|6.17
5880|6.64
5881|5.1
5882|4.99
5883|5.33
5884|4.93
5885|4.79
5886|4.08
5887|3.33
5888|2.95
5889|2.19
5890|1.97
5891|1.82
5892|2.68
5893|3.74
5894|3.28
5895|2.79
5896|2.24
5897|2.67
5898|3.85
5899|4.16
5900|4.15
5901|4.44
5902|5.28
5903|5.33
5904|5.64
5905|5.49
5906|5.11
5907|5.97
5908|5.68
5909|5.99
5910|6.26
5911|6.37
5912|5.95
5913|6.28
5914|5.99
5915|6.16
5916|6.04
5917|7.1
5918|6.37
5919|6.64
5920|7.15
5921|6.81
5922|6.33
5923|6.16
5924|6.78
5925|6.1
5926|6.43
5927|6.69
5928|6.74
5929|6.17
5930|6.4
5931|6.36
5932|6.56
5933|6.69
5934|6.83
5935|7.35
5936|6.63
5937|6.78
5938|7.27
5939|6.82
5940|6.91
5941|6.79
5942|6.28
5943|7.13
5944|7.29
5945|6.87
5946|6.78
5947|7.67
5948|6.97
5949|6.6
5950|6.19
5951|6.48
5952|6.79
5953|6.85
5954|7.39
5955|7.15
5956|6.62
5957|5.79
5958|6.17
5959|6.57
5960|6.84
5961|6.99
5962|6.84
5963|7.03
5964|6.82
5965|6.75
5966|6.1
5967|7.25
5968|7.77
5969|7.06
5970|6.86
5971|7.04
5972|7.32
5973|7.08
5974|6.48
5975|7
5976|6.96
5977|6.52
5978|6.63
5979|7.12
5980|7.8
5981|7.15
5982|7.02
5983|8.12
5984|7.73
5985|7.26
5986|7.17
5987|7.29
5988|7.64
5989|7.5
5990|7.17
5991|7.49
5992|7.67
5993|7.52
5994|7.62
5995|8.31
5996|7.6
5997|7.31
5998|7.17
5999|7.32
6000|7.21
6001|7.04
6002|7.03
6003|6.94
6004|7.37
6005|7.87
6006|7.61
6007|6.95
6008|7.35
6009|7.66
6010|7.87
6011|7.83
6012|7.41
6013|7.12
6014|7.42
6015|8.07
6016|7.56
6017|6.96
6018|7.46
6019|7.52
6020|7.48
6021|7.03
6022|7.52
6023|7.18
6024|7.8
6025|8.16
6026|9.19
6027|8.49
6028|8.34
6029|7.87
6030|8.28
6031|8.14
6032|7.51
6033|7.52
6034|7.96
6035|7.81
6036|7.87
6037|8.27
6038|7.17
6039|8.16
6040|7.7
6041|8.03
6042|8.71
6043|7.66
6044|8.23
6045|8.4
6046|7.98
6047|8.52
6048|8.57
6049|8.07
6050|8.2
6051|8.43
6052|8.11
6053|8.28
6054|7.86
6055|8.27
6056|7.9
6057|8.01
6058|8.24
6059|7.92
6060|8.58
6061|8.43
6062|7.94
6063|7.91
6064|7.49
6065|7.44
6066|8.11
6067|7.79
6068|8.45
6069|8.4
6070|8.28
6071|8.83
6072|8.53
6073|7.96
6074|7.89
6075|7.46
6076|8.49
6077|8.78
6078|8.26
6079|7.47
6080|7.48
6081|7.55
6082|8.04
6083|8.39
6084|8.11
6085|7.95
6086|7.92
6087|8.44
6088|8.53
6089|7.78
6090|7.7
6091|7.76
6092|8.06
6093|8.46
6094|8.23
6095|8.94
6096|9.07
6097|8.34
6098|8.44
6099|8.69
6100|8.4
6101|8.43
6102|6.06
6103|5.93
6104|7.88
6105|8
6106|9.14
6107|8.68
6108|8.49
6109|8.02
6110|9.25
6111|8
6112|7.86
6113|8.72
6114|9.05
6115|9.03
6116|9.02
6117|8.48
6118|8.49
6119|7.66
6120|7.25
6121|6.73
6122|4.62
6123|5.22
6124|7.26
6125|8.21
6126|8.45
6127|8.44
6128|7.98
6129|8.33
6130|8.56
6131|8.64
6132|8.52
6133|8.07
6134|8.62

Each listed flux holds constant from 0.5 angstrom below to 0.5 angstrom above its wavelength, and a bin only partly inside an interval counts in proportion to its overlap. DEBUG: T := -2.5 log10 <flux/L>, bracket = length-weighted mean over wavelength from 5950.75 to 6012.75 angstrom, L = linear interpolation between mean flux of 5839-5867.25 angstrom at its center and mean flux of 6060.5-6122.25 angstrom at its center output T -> 0.063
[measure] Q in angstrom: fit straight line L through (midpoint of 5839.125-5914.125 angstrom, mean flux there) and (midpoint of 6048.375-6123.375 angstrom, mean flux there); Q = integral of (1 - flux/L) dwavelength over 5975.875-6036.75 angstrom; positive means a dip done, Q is -2.96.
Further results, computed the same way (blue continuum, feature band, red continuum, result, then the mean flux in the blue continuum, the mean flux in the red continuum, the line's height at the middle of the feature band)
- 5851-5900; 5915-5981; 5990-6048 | -2.4 angstrom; 5.37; 7.71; 6.55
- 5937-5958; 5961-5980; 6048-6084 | 0.3 angstrom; 6.82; 8.1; 7.06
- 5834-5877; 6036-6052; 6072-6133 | -0.7 angstrom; 6.94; 8.05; 7.79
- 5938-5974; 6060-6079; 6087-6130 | -1.0 angstrom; 6.85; 8.04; 7.73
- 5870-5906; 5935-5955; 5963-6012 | -2.3 angstrom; 4.69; 7.28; 6.17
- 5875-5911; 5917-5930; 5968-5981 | -2.5 angstrom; 4.59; 7.03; 5.5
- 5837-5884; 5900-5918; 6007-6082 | 3.2 angstrom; 6.74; 7.95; 7.06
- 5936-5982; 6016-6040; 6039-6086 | -0.3 angstrom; 6.88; 8.11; 7.7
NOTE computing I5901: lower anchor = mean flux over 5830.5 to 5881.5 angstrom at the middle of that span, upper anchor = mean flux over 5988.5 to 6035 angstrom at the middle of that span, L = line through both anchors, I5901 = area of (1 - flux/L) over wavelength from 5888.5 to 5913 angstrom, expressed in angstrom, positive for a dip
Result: 9.6 angstrom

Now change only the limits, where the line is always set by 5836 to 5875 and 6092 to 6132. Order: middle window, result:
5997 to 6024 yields 0.8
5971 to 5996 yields 0.6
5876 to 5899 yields 9.7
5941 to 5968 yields 2.1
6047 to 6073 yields -1.1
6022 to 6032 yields -0.5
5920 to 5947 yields 2.1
